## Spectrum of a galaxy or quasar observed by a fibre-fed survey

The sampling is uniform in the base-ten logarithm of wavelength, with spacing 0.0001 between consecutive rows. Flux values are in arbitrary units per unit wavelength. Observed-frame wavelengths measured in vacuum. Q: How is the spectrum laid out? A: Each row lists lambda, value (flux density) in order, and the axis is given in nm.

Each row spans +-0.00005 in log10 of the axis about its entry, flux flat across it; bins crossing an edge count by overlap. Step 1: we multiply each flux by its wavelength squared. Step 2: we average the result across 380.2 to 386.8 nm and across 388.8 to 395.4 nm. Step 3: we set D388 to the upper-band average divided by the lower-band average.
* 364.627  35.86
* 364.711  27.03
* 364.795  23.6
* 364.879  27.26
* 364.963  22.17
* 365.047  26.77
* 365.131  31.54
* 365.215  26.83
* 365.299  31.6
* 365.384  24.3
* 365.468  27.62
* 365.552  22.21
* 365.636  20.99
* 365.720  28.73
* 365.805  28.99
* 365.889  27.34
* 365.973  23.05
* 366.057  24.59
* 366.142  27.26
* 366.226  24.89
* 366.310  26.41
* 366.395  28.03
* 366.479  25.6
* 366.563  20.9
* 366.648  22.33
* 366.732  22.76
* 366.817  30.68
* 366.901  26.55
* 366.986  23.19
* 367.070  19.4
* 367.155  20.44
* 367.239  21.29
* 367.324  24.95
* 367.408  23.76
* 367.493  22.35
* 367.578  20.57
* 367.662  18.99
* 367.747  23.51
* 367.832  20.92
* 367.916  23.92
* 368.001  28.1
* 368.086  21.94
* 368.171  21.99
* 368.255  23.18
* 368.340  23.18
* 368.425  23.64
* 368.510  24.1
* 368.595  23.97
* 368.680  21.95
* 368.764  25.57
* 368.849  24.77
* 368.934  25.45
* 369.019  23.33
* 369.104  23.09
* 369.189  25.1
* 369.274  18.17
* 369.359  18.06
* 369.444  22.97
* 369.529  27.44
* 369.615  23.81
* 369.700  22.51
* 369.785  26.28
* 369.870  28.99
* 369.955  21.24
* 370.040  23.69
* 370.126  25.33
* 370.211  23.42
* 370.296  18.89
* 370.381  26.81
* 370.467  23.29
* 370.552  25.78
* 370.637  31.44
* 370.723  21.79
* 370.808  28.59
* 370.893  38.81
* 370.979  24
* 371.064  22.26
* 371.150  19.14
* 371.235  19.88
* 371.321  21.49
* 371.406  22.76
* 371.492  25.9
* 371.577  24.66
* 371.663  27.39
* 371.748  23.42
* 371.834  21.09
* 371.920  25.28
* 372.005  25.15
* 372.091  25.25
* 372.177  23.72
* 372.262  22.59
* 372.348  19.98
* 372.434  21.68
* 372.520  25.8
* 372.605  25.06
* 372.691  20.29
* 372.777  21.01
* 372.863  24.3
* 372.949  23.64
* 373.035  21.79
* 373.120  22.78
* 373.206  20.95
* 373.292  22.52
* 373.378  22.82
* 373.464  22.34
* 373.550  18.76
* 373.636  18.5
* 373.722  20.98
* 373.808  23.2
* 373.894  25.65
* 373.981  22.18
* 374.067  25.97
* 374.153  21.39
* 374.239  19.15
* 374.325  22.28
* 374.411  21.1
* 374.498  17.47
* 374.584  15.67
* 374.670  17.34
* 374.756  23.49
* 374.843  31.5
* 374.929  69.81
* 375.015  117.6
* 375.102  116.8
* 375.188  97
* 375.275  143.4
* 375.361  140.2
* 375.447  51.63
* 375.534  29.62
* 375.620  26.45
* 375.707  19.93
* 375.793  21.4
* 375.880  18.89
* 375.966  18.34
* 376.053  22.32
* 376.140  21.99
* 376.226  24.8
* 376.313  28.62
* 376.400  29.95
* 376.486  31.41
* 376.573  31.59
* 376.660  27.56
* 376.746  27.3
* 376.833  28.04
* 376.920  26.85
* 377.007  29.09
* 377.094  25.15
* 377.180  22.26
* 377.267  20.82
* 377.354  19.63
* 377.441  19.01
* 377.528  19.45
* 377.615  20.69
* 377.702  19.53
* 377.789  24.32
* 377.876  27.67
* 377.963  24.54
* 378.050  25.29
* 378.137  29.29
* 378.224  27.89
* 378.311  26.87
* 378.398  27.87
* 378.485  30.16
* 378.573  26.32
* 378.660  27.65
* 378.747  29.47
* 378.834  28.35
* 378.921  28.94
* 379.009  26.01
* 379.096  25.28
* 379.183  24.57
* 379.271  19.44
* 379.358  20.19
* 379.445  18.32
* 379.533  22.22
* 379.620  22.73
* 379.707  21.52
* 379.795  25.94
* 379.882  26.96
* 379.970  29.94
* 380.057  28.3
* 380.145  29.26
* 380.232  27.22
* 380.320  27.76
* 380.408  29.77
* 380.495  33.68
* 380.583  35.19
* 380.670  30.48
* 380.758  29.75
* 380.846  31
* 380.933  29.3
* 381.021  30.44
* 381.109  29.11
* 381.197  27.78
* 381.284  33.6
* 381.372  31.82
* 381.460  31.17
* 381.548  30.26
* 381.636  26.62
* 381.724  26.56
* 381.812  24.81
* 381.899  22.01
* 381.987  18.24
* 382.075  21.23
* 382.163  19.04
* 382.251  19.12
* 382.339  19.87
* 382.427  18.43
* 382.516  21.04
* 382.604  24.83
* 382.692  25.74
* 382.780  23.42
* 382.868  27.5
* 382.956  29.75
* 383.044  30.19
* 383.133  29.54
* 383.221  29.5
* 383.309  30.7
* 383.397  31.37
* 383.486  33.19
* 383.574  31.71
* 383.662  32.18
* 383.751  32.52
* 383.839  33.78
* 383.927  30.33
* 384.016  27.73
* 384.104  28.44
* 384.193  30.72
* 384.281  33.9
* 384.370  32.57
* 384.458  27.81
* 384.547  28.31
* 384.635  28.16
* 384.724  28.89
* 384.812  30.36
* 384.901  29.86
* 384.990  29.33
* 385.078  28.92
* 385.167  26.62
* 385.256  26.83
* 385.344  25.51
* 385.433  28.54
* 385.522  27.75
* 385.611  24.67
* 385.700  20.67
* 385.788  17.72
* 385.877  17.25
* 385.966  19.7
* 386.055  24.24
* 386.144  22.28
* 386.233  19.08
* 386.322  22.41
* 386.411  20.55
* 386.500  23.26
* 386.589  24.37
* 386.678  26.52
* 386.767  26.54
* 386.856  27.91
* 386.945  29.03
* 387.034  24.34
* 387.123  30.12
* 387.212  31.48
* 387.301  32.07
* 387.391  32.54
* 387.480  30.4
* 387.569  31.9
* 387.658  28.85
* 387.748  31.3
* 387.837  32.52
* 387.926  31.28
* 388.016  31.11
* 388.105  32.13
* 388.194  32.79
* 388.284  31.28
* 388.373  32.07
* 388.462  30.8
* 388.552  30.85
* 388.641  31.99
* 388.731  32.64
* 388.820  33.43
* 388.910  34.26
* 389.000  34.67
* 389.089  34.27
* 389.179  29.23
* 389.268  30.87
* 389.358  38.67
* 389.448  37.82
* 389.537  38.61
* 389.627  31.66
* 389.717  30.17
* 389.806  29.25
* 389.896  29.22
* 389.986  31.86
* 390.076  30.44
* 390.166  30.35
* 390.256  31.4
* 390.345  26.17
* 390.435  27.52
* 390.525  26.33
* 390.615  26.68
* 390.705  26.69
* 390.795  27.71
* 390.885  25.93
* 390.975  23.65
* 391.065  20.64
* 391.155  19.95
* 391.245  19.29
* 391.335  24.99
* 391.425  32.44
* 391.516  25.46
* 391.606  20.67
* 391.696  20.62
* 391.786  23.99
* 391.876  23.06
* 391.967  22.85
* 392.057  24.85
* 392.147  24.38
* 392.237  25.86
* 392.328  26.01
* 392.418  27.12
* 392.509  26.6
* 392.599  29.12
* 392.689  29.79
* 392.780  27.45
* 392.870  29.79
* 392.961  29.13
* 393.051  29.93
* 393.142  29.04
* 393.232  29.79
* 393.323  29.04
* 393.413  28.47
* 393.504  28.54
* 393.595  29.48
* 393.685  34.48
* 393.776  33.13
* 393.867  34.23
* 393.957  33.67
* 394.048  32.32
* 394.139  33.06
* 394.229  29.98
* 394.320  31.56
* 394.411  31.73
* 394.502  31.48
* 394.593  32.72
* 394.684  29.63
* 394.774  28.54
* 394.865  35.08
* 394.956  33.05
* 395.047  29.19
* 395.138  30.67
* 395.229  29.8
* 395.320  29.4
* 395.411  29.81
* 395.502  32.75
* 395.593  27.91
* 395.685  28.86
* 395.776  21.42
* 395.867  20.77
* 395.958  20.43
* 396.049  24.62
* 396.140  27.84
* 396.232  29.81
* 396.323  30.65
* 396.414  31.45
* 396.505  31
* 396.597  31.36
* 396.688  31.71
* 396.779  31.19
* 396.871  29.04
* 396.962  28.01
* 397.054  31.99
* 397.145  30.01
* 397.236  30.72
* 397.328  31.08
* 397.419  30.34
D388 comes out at 1.13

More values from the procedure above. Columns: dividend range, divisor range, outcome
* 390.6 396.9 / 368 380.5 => 1.11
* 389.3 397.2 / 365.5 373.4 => 1.37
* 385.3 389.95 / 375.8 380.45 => 1.20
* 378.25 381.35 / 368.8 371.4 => 1.20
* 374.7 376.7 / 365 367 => 2.01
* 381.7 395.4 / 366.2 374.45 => 1.33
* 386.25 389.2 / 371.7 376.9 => 0.98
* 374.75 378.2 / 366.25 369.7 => 1.73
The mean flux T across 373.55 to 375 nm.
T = 26.4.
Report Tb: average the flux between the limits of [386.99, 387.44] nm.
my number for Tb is 30.1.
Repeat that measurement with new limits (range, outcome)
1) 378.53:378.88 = 28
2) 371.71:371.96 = 23.2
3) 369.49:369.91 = 25.7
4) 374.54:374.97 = 31.4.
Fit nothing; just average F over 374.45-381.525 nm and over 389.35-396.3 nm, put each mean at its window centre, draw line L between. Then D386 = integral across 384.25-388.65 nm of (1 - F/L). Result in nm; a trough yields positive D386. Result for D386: 0.37 nm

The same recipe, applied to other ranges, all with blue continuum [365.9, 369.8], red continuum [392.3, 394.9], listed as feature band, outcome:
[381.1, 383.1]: 0.15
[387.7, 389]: -0.14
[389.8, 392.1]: 0.30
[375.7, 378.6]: 0.13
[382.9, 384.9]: -0.19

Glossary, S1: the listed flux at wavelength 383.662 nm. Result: 32.18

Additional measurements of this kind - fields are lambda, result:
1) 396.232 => 29.81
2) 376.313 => 28.62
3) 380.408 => 29.77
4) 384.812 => 30.36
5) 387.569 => 31.9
